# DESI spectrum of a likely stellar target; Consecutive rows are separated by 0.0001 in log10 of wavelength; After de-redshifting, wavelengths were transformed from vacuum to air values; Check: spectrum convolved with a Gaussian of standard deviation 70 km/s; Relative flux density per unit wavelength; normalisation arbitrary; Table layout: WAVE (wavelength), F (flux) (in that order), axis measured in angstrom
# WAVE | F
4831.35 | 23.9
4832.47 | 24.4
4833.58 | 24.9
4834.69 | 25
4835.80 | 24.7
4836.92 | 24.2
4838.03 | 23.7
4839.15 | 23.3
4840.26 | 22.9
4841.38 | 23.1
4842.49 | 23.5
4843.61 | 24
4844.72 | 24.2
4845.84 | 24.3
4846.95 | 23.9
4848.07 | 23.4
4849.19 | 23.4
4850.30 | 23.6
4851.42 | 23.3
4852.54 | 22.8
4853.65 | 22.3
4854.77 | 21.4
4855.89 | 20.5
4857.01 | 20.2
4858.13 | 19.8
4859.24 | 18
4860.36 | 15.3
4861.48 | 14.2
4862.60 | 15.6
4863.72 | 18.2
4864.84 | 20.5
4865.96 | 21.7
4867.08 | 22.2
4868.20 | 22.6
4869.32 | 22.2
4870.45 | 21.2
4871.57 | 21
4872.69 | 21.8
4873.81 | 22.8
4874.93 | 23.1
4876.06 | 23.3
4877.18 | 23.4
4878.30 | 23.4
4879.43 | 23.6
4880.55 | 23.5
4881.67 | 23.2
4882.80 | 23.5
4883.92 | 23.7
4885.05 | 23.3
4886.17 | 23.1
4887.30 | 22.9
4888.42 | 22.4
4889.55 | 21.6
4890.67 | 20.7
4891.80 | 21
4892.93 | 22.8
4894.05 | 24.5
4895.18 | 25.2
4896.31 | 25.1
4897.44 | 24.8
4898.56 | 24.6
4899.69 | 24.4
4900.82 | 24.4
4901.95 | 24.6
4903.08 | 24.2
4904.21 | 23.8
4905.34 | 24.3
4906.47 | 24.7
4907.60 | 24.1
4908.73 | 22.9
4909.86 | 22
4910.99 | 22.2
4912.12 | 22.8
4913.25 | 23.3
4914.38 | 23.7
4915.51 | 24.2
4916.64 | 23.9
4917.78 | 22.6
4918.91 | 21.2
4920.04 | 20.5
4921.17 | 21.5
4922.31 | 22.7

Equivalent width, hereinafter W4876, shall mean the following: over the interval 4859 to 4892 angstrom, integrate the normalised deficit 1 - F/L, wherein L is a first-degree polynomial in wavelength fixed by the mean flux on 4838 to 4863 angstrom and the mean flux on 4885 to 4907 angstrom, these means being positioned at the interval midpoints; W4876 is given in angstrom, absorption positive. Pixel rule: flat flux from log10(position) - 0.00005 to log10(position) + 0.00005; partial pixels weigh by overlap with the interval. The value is 1.8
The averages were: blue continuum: 21.6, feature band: 21.5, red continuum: 23.6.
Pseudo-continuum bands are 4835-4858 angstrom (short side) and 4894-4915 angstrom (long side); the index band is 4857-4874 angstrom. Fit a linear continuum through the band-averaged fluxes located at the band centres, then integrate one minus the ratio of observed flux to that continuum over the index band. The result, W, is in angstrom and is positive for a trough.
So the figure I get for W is 2.6 angstrom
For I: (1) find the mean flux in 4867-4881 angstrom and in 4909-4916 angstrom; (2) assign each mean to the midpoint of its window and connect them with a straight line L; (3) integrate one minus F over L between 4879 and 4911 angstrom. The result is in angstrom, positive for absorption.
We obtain -0.92 angstrom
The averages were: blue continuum 22.6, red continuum 23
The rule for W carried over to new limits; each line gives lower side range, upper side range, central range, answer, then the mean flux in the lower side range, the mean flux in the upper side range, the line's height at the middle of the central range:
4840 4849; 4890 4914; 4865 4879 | 0.77 angstrom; 23.7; 23.6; 23.6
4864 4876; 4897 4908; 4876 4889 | -0.25 angstrom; 21.9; 24.4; 22.8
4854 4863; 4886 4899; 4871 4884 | -1.21 angstrom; 18.3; 23.2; 21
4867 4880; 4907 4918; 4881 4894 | 0.08 angstrom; 22.6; 23.2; 22.8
